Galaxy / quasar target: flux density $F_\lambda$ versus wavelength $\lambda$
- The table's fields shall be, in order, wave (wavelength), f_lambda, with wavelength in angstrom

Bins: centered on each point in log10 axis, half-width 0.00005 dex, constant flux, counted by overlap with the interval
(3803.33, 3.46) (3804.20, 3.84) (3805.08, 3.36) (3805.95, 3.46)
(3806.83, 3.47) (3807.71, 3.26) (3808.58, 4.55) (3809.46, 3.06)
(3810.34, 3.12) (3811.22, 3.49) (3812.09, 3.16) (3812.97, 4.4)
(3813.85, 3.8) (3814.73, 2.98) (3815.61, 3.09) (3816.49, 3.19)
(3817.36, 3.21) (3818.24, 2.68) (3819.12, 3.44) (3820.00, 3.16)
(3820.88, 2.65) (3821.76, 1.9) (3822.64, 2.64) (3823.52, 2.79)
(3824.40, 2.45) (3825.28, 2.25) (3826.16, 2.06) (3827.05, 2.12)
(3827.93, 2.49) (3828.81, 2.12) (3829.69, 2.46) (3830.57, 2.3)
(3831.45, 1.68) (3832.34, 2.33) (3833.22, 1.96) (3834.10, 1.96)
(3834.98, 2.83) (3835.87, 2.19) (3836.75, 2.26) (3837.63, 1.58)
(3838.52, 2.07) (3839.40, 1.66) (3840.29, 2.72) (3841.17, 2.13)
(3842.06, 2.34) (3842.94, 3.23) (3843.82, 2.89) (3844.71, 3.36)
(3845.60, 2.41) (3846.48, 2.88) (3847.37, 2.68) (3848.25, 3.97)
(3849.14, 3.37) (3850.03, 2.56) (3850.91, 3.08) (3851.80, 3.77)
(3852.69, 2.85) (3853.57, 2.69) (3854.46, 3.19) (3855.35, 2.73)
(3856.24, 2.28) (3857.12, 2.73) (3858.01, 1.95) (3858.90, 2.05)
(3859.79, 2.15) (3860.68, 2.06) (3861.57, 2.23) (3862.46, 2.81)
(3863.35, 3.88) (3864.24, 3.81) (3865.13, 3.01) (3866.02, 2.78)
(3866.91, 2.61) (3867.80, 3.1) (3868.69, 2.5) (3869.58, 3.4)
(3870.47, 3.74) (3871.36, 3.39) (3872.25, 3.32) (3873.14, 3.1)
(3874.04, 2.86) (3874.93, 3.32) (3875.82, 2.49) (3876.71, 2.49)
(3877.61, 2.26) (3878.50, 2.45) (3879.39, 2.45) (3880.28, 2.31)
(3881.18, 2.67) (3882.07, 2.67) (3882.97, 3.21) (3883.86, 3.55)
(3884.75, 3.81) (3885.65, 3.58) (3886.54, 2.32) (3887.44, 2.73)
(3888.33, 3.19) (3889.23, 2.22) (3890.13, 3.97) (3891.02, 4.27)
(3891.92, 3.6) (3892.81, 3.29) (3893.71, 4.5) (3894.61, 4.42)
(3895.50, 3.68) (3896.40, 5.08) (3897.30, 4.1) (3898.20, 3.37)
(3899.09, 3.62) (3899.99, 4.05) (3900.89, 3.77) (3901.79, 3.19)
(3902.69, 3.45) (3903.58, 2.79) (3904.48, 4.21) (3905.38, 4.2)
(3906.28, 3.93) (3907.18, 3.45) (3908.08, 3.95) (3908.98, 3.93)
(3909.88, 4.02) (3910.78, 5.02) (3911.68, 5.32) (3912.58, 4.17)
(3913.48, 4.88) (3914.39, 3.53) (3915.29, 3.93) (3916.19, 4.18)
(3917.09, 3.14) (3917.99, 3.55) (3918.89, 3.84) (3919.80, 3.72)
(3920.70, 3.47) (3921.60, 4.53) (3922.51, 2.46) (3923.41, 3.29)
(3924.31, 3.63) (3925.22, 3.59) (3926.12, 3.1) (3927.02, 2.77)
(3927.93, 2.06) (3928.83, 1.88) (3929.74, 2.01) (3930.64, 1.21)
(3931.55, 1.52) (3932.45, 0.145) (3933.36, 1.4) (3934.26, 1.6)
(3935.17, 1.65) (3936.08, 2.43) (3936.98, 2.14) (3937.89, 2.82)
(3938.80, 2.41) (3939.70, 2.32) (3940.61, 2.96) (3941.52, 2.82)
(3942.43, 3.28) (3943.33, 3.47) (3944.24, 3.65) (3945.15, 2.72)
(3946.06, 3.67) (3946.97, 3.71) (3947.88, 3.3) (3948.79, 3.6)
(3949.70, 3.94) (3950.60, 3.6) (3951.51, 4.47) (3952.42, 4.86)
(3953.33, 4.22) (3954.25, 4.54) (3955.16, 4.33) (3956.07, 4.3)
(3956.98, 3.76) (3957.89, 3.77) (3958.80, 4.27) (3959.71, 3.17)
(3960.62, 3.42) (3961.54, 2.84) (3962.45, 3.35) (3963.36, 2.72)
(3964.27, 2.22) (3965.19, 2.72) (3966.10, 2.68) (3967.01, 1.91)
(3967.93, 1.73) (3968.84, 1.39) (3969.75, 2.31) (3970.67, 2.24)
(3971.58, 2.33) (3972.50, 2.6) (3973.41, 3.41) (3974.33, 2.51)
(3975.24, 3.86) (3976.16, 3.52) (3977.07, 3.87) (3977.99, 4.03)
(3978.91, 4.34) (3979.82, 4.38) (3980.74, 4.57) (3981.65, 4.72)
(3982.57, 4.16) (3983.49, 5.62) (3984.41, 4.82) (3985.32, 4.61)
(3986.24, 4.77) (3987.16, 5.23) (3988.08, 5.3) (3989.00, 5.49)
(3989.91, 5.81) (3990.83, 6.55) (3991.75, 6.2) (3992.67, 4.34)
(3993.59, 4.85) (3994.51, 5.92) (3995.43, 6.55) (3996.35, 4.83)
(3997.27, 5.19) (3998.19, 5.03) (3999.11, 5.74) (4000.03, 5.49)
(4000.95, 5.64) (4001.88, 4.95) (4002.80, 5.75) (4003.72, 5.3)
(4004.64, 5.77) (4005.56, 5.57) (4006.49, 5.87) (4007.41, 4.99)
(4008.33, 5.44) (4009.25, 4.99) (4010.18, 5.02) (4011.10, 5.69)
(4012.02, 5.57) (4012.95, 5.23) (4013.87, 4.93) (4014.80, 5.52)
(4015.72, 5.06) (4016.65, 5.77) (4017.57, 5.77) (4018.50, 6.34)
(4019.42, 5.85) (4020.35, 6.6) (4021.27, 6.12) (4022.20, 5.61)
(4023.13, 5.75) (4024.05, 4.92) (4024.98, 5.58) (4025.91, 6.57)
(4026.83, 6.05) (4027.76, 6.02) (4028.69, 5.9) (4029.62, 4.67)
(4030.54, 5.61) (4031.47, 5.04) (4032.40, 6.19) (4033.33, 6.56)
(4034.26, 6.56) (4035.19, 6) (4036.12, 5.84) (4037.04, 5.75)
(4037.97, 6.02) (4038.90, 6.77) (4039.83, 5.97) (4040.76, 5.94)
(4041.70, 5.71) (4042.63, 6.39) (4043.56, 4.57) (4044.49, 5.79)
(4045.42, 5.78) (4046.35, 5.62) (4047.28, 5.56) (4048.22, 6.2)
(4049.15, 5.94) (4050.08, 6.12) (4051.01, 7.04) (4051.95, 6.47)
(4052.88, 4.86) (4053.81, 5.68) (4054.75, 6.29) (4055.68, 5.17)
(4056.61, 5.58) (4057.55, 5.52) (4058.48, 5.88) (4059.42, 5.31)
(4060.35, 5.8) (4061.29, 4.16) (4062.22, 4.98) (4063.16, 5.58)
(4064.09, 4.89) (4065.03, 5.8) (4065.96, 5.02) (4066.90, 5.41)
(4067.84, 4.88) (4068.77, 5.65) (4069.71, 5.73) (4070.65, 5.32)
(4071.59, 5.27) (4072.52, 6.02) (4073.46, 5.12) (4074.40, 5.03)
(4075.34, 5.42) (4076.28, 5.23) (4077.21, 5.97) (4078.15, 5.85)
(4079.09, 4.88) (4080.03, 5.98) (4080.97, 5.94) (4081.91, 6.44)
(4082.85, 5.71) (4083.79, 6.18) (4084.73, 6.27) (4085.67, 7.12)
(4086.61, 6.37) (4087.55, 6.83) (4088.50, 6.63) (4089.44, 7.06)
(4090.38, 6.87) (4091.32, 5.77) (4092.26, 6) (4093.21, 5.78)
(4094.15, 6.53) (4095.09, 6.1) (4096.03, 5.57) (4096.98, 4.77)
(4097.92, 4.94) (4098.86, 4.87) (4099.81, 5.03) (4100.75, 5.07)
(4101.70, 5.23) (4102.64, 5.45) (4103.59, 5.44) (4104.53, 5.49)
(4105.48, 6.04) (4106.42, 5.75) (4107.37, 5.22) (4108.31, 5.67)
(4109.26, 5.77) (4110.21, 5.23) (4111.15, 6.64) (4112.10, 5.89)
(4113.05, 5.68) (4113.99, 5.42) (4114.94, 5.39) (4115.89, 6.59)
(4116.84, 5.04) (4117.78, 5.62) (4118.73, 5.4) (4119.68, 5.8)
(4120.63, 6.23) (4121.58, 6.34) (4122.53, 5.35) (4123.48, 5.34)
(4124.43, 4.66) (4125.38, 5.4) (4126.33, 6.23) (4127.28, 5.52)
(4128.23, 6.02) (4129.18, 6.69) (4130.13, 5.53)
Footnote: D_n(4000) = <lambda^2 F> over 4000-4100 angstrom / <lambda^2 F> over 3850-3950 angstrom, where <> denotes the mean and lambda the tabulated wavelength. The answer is 1.96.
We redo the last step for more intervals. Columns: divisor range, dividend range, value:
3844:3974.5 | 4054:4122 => 1.97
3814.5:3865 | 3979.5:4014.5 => 2.19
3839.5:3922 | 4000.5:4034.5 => 1.84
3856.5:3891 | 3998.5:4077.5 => 2.12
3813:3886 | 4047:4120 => 2.34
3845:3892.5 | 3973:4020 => 1.86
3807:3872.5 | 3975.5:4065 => 2.17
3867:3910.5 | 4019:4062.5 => 1.85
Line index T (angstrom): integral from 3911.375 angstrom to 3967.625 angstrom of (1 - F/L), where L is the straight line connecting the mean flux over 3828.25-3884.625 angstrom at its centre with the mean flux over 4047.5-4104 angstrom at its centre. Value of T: 9.6 angstrom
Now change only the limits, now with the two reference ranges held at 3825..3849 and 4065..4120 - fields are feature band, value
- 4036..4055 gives -3.0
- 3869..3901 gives -2.7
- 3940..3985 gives 6.2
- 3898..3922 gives -3.9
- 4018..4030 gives -2.5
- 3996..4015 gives -3.2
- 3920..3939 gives 6.3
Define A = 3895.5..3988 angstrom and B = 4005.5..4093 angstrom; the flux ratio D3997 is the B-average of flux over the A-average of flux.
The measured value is 1.68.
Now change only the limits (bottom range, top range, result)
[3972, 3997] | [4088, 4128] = 1.21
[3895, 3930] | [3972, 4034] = 1.43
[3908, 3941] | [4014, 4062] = 1.91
